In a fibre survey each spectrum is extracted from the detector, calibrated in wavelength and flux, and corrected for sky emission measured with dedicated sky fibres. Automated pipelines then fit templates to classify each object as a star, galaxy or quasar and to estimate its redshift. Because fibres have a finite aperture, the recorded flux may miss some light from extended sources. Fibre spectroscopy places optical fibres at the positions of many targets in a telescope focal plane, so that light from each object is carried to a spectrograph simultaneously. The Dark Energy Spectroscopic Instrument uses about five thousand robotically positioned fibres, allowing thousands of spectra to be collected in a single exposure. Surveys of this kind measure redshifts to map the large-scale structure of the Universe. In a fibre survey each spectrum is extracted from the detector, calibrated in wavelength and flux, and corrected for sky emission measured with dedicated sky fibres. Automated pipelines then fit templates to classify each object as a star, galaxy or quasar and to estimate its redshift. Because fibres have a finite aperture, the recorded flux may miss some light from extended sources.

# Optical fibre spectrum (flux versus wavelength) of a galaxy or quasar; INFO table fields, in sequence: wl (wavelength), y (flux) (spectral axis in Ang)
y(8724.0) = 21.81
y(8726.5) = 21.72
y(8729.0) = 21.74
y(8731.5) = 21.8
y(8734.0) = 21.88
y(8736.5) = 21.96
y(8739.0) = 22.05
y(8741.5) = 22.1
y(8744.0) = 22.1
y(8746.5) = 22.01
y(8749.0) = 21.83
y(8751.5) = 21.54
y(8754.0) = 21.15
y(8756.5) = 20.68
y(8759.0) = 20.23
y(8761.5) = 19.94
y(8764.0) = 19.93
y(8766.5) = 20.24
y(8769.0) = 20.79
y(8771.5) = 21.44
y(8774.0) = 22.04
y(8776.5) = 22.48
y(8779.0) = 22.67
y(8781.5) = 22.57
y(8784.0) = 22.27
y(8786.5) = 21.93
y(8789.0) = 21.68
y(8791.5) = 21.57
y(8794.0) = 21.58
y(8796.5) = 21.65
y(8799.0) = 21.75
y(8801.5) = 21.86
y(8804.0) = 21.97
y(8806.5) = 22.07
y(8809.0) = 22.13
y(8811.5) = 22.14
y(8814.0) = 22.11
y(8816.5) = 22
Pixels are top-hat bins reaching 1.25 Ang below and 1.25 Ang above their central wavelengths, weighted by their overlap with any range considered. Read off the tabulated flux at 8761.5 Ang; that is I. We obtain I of 19.94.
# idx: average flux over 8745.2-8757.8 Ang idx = 21.4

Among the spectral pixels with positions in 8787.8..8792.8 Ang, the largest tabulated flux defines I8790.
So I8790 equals 21.68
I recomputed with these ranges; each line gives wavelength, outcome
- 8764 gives 19.93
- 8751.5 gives 21.54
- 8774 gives 22.04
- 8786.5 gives 21.93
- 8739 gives 22.05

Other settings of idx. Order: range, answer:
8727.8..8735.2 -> 21.8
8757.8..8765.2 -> 20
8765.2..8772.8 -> 20.8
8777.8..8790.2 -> 22.2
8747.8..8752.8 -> 21.7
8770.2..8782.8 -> 22.2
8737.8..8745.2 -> 22.1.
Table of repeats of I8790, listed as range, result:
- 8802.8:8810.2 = 22.13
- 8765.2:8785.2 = 22.67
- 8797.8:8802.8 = 21.86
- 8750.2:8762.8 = 21.54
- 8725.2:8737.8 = 21.96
